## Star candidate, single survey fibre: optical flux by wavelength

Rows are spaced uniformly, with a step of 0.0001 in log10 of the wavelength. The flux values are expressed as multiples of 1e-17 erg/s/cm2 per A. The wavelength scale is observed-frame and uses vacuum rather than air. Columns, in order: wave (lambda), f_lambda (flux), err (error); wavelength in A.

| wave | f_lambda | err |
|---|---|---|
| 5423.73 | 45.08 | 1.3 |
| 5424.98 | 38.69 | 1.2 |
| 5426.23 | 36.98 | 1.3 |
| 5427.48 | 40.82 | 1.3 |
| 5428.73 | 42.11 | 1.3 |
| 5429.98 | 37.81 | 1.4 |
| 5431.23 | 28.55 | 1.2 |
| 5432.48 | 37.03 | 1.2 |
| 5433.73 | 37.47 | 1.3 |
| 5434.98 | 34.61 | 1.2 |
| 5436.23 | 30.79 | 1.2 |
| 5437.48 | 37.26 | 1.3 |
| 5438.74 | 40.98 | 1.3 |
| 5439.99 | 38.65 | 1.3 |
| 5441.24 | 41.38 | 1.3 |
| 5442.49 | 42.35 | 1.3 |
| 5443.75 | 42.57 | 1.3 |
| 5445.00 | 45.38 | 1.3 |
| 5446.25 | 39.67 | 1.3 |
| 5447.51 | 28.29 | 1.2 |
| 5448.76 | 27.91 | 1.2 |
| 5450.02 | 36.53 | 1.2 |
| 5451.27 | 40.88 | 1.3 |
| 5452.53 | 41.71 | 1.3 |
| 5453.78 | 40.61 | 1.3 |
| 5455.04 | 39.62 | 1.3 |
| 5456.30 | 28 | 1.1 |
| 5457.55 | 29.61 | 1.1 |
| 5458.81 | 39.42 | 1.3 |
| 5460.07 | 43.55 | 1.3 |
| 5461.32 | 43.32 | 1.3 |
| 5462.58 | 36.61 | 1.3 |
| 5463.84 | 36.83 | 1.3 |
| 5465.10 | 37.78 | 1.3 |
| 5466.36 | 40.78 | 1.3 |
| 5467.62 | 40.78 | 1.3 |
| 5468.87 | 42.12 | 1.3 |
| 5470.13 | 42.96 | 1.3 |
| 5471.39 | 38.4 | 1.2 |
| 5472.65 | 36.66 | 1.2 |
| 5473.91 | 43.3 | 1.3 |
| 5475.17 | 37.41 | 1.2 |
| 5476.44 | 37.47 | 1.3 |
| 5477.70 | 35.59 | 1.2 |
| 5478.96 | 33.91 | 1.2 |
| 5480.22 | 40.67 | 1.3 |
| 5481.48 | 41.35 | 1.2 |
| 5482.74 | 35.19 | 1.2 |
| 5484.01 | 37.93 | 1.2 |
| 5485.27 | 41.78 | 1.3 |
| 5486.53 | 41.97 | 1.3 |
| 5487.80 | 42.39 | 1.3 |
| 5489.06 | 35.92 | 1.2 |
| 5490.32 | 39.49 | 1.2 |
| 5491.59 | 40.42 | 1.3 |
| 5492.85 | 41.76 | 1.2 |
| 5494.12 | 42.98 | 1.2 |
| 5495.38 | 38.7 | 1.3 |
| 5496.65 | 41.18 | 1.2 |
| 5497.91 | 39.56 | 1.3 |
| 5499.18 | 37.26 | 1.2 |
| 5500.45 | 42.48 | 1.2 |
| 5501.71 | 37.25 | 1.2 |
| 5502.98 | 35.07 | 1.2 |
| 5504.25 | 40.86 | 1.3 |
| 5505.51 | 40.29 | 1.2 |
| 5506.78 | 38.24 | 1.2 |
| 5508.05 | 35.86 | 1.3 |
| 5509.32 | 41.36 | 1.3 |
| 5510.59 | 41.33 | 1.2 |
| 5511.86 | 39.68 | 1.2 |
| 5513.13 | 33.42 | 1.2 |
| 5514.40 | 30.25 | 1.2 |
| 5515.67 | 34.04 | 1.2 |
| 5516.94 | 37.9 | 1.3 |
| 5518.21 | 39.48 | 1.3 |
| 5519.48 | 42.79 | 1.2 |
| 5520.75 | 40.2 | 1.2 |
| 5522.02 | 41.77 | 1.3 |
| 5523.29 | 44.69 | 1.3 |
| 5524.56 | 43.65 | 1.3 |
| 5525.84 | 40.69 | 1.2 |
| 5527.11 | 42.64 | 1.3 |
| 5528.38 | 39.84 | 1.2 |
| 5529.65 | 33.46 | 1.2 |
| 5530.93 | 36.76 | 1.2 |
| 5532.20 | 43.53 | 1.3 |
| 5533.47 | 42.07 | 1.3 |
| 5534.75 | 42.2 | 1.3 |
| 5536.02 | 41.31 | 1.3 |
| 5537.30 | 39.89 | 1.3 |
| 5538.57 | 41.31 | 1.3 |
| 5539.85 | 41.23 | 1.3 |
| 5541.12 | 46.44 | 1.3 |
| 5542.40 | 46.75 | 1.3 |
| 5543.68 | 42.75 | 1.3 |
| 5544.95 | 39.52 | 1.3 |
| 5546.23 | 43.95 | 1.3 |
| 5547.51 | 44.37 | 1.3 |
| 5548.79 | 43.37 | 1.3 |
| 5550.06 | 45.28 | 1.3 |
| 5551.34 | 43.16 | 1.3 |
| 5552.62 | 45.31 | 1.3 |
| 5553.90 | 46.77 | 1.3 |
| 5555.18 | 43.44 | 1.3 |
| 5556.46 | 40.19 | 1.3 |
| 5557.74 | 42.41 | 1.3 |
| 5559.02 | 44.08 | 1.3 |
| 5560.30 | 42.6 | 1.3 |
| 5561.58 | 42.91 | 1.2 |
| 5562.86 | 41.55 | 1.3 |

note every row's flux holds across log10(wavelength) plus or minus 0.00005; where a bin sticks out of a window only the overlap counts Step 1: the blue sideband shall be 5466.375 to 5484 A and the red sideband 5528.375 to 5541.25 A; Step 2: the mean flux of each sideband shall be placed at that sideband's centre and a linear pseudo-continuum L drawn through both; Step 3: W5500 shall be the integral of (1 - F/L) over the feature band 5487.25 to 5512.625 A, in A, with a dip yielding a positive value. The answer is 0.03 A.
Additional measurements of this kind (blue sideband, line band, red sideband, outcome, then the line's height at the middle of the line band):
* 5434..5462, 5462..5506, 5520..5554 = 0.4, 39.6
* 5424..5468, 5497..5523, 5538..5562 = 1.7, 41.3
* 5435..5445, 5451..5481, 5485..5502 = 0.8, 39.7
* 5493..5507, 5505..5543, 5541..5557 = 1.4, 41.7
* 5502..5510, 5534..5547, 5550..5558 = -0.1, 42.3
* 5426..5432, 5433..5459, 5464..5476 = 0.7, 38.3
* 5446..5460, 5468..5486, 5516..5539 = -0.7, 37.4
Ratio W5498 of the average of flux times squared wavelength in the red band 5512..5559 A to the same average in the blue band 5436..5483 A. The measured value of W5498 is 1.1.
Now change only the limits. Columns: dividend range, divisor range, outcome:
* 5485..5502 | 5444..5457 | 1.11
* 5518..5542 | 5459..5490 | 1.07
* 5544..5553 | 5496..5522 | 1.15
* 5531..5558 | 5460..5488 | 1.12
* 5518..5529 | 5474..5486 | 1.11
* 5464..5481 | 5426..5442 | 1.06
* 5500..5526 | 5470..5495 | 1.00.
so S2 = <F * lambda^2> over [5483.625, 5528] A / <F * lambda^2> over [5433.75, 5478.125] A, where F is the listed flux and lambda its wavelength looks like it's 1.1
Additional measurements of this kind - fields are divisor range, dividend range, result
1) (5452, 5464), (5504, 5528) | 1.06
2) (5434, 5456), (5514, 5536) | 1.08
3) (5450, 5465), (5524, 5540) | 1.10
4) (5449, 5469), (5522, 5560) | 1.14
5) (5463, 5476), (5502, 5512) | 1.00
